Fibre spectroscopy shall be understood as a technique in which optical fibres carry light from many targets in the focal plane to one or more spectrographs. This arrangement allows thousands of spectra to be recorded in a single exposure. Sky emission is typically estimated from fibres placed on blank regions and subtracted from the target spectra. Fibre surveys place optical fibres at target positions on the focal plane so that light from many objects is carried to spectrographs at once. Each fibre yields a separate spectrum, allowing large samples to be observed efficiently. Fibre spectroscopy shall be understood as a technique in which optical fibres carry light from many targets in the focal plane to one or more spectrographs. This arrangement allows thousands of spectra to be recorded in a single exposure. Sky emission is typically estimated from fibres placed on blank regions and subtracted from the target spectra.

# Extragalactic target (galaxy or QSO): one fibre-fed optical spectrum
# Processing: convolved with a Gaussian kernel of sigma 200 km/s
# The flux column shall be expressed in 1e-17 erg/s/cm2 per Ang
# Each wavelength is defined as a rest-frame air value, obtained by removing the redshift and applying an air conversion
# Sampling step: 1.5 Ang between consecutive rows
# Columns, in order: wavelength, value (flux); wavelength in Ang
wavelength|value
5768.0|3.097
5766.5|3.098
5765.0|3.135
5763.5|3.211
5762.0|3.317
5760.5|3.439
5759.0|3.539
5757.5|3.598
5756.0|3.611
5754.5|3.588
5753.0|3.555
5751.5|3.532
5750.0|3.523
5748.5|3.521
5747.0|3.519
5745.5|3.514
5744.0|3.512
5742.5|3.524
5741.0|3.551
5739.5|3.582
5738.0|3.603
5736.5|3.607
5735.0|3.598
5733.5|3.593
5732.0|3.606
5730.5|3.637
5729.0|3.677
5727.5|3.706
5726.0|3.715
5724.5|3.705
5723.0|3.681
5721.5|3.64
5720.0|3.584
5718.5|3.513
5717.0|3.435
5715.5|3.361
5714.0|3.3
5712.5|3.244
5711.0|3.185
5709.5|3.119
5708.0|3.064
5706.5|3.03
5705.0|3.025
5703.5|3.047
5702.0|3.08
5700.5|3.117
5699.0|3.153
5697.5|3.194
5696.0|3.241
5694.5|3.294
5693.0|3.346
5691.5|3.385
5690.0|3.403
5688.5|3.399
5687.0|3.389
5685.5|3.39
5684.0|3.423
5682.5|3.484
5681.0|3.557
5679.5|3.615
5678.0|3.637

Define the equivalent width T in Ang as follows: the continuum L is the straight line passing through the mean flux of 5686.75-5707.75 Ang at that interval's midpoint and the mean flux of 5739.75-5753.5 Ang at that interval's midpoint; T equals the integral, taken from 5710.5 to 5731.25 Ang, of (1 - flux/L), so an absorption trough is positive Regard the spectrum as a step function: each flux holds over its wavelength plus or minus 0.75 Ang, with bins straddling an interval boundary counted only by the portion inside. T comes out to -1.0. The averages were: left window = 3.21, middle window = 3.53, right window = 3.53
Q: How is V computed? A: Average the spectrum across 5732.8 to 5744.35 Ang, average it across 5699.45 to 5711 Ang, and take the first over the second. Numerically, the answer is 1.16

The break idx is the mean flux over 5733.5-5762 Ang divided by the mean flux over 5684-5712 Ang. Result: 1.10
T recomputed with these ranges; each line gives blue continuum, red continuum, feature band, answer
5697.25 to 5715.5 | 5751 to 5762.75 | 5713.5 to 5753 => -2.7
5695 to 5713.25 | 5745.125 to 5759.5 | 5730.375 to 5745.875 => -0.7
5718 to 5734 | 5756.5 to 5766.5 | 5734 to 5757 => -0.5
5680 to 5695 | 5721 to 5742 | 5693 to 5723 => 2.2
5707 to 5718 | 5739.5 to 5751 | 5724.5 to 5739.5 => -1.0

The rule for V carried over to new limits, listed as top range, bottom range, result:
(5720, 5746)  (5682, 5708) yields 1.11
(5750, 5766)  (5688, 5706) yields 1.07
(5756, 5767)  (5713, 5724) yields 0.96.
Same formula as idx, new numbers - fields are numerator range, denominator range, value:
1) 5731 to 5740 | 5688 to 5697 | 1.08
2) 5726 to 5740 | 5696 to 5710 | 1.17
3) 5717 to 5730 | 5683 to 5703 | 1.11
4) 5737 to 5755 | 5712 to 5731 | 1.00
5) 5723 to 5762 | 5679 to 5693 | 1.04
